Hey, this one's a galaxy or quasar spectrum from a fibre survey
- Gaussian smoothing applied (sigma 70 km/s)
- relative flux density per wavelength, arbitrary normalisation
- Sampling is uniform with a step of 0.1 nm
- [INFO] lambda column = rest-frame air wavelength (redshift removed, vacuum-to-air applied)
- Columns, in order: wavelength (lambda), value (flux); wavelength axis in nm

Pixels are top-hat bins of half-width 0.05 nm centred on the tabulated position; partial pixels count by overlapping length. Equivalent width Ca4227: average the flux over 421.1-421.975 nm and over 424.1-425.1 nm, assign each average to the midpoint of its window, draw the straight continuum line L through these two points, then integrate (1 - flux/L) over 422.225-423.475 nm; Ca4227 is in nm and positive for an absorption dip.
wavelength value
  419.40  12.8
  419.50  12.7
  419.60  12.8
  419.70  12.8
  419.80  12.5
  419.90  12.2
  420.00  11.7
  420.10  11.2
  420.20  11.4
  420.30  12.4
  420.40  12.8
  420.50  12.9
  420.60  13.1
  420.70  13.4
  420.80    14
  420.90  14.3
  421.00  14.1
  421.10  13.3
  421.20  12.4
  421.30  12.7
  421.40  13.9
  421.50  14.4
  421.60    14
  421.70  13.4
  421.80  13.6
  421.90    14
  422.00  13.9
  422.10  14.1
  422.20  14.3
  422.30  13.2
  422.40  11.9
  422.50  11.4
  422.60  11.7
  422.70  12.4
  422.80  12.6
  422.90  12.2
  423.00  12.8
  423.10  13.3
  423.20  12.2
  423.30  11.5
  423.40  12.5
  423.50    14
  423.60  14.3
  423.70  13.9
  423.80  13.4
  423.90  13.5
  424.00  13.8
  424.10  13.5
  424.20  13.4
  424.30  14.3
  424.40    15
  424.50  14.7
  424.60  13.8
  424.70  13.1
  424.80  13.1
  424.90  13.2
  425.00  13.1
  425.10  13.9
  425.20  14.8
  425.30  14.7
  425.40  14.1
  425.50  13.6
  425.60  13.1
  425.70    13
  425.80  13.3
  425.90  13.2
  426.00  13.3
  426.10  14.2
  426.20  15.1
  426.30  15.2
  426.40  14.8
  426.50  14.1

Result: 0.11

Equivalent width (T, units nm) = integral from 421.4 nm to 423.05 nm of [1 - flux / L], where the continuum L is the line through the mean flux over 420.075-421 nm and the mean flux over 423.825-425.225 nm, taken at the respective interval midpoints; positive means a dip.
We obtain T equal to 0.02 nm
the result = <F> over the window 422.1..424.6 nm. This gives 13.2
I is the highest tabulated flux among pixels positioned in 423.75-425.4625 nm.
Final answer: 15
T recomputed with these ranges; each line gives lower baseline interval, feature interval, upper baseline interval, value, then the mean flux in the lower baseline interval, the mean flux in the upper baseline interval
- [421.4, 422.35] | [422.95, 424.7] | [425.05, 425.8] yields 0.044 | 13.9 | 13.8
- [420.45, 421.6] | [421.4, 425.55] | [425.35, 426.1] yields 0.011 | 13.5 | 13.4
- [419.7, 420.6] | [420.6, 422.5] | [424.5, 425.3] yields -0.131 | 12.2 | 13.7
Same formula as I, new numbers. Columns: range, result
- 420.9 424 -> 14.4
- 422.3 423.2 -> 13.3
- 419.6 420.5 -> 12.9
